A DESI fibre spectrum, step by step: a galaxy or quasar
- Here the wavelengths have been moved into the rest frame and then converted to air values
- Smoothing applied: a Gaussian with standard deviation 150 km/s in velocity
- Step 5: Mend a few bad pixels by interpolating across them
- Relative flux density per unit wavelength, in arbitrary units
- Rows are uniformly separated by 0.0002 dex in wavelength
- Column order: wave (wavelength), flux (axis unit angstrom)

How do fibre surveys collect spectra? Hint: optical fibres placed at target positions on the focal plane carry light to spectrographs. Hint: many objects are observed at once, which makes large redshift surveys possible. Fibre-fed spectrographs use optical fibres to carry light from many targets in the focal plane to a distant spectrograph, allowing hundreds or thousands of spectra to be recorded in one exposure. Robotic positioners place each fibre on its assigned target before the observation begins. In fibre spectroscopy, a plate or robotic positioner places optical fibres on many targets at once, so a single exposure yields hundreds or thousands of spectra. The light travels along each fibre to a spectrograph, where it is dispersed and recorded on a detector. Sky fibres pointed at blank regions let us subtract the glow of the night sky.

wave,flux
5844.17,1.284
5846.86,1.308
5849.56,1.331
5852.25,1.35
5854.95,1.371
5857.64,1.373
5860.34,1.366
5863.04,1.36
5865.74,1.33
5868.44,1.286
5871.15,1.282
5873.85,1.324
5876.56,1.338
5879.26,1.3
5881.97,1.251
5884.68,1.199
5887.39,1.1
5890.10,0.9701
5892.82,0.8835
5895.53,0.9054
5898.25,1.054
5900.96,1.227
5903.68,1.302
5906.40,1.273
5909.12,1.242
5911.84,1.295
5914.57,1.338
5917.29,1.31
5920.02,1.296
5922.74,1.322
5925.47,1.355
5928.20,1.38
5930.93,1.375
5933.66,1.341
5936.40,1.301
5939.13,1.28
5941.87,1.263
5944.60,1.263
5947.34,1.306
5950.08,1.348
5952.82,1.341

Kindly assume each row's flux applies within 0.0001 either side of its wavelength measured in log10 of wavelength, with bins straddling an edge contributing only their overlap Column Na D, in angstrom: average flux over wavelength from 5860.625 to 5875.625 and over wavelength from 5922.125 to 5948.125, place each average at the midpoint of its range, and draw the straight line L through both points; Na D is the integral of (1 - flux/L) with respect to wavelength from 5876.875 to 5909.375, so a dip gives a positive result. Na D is 4.3 angstrom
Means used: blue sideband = 1.32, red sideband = 1.32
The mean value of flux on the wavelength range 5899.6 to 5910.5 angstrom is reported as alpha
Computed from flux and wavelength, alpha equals 1.26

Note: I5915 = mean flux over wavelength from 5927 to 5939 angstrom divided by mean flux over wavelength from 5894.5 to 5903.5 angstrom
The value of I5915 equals 1.22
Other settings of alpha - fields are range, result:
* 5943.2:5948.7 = 1.29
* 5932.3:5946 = 1.29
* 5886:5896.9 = 0.965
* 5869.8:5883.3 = 1.3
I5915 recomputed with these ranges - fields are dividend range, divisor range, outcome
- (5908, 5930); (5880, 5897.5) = 1.24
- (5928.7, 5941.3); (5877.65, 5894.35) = 1.18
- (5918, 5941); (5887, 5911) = 1.20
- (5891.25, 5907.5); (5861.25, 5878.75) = 0.84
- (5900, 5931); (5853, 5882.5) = 0.98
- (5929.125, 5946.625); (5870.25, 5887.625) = 1.03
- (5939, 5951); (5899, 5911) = 1.03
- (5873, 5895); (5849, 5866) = 0.85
